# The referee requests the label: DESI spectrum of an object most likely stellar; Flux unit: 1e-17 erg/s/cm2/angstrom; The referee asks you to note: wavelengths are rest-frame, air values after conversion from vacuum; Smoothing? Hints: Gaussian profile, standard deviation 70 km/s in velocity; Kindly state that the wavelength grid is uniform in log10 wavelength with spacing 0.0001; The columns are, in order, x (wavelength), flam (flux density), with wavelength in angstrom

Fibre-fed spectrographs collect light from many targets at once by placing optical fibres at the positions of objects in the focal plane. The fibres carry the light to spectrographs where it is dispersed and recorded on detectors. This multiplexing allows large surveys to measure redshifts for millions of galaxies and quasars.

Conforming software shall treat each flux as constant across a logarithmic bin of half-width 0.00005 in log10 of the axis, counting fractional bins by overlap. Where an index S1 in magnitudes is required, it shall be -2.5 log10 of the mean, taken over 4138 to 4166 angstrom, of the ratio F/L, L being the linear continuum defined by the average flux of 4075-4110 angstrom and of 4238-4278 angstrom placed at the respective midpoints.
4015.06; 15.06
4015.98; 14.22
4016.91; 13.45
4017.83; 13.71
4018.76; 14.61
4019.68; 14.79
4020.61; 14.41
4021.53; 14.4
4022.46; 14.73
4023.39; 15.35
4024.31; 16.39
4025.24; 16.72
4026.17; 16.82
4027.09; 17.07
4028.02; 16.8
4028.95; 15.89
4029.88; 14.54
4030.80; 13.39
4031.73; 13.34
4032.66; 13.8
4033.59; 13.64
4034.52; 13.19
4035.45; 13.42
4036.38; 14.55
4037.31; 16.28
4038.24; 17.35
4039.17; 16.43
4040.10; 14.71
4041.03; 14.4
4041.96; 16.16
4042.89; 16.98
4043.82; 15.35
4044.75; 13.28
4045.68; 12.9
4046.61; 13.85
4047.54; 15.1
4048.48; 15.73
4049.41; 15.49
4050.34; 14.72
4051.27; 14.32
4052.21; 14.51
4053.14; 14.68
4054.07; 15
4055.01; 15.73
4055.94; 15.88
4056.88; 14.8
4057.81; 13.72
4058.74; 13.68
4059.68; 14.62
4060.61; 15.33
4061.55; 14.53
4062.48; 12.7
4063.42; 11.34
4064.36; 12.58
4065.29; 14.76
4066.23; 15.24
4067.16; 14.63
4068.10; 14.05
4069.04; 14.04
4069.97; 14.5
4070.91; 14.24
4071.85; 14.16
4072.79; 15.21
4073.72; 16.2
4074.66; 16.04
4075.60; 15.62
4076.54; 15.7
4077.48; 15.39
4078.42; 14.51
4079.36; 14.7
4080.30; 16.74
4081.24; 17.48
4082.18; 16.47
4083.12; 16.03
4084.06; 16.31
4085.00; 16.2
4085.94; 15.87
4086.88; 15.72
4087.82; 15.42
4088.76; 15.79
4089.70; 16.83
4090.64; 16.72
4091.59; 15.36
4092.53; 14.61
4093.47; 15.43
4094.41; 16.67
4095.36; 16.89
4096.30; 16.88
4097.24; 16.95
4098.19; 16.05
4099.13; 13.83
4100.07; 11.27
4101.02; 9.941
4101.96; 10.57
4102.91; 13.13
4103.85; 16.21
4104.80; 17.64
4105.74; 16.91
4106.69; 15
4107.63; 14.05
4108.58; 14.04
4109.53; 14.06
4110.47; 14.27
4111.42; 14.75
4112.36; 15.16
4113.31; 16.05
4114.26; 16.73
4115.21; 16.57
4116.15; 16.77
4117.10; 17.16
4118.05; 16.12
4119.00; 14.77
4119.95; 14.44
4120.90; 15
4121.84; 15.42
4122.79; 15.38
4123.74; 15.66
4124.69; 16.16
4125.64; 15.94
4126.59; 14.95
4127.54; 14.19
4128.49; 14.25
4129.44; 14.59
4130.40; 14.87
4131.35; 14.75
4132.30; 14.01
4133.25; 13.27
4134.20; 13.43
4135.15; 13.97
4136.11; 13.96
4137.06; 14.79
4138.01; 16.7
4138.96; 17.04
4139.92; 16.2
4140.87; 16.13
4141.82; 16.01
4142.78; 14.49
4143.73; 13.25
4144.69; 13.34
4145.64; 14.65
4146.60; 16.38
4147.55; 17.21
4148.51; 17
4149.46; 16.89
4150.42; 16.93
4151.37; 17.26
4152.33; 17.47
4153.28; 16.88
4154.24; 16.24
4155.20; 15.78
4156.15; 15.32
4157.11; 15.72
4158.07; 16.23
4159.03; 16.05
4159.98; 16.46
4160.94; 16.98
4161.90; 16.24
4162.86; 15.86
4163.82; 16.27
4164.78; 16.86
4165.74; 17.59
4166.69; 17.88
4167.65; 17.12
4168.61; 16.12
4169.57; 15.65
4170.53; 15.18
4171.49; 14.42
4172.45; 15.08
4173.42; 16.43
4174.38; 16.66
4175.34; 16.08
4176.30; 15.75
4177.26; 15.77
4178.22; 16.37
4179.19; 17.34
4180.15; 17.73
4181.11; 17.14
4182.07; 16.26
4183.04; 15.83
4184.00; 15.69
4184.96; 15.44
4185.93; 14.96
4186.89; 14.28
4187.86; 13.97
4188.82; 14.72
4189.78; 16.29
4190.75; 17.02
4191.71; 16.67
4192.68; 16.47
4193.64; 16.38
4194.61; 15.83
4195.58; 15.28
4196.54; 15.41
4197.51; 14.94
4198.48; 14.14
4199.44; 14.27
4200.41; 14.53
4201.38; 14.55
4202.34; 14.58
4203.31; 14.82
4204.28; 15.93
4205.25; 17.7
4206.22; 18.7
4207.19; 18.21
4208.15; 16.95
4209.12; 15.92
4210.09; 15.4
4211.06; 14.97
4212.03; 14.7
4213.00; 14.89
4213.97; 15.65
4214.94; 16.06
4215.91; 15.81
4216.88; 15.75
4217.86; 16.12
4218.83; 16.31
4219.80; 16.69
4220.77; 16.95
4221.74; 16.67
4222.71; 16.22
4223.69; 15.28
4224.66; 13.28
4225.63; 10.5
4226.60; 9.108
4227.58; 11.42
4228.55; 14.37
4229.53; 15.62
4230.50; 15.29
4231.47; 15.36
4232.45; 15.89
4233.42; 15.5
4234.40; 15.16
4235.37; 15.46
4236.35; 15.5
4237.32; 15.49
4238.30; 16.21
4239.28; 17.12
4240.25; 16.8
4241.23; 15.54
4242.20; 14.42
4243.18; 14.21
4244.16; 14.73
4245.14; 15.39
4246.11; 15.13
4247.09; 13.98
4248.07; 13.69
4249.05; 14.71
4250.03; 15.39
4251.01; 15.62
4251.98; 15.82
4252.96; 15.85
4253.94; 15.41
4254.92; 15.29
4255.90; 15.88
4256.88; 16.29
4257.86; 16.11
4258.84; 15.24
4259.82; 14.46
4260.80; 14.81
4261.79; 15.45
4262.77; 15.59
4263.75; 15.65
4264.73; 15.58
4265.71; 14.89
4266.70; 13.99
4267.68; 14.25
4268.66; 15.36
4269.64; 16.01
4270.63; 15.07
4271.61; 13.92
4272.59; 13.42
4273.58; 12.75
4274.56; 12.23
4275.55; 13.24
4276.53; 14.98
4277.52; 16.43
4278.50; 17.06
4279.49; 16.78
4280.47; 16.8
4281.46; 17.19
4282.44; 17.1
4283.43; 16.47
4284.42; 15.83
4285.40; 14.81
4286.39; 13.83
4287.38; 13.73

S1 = -0.06 mag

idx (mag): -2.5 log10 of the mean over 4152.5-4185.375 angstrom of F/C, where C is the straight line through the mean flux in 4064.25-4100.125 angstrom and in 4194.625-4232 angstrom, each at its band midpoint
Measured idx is -0.07 mag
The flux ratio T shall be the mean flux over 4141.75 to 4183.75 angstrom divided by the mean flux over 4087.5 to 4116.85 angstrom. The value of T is 1.07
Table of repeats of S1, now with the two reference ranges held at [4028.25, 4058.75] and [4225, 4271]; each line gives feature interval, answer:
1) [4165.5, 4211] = -0.07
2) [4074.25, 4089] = -0.07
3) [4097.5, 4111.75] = 0.05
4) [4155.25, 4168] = -0.11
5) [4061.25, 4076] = 0.03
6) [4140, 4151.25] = -0.06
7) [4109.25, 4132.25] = -0.03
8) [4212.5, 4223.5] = -0.08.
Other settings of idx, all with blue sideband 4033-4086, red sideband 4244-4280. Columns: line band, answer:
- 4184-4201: -0.02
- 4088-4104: 0.00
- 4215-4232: 0.02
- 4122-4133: 0.00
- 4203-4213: -0.09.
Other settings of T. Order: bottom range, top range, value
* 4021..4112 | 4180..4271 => 1.02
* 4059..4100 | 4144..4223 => 1.05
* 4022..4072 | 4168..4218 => 1.07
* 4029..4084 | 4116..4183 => 1.07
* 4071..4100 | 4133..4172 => 1.01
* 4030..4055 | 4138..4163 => 1.09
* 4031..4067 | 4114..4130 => 1.06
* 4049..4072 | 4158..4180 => 1.13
